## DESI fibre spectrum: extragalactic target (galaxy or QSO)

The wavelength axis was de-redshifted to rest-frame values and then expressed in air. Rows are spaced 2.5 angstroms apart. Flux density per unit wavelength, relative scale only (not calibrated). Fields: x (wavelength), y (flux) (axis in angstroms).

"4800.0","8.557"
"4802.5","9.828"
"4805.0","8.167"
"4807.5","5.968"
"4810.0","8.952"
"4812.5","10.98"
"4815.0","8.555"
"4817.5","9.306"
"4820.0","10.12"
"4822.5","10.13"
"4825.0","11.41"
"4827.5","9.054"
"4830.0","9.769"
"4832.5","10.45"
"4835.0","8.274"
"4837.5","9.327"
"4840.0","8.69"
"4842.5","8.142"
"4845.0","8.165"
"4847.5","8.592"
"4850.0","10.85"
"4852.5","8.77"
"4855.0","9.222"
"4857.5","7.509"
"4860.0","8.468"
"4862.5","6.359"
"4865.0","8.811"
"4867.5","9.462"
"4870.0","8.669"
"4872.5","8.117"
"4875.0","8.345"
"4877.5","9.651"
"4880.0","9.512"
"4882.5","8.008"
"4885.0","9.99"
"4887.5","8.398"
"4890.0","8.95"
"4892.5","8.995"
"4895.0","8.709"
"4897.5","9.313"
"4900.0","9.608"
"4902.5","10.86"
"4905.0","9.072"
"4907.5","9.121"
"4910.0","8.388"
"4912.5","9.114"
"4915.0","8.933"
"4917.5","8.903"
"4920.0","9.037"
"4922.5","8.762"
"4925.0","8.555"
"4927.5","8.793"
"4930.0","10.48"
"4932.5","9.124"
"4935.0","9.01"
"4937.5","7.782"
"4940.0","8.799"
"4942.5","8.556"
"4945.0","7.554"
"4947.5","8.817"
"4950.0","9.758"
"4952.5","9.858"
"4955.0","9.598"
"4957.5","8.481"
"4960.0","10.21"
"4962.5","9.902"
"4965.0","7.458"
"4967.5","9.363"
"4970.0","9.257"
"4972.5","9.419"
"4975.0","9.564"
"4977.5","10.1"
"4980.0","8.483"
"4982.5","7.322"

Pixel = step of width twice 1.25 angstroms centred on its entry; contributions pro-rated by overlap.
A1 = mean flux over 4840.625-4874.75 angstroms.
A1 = 8.55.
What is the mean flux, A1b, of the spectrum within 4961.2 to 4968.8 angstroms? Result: 8.92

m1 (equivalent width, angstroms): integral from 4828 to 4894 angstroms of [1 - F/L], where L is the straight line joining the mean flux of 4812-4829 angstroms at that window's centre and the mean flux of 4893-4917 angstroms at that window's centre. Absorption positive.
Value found 5.1 angstroms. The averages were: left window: 9.89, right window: 9.22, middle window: 8.83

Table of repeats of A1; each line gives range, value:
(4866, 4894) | 8.92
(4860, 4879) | 8.5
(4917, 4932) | 9.1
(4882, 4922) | 9.1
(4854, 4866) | 8.03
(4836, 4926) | 8.87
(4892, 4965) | 9.08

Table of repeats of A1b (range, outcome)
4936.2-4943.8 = 8.38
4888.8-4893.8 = 8.97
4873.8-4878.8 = 9.01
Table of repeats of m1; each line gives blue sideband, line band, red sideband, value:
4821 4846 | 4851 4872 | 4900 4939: 1.9 angstroms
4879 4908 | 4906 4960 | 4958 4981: 1.7 angstroms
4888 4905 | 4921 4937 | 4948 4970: 0.5 angstroms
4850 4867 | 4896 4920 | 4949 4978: -1.0 angstroms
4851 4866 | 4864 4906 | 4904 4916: -2.5 angstroms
